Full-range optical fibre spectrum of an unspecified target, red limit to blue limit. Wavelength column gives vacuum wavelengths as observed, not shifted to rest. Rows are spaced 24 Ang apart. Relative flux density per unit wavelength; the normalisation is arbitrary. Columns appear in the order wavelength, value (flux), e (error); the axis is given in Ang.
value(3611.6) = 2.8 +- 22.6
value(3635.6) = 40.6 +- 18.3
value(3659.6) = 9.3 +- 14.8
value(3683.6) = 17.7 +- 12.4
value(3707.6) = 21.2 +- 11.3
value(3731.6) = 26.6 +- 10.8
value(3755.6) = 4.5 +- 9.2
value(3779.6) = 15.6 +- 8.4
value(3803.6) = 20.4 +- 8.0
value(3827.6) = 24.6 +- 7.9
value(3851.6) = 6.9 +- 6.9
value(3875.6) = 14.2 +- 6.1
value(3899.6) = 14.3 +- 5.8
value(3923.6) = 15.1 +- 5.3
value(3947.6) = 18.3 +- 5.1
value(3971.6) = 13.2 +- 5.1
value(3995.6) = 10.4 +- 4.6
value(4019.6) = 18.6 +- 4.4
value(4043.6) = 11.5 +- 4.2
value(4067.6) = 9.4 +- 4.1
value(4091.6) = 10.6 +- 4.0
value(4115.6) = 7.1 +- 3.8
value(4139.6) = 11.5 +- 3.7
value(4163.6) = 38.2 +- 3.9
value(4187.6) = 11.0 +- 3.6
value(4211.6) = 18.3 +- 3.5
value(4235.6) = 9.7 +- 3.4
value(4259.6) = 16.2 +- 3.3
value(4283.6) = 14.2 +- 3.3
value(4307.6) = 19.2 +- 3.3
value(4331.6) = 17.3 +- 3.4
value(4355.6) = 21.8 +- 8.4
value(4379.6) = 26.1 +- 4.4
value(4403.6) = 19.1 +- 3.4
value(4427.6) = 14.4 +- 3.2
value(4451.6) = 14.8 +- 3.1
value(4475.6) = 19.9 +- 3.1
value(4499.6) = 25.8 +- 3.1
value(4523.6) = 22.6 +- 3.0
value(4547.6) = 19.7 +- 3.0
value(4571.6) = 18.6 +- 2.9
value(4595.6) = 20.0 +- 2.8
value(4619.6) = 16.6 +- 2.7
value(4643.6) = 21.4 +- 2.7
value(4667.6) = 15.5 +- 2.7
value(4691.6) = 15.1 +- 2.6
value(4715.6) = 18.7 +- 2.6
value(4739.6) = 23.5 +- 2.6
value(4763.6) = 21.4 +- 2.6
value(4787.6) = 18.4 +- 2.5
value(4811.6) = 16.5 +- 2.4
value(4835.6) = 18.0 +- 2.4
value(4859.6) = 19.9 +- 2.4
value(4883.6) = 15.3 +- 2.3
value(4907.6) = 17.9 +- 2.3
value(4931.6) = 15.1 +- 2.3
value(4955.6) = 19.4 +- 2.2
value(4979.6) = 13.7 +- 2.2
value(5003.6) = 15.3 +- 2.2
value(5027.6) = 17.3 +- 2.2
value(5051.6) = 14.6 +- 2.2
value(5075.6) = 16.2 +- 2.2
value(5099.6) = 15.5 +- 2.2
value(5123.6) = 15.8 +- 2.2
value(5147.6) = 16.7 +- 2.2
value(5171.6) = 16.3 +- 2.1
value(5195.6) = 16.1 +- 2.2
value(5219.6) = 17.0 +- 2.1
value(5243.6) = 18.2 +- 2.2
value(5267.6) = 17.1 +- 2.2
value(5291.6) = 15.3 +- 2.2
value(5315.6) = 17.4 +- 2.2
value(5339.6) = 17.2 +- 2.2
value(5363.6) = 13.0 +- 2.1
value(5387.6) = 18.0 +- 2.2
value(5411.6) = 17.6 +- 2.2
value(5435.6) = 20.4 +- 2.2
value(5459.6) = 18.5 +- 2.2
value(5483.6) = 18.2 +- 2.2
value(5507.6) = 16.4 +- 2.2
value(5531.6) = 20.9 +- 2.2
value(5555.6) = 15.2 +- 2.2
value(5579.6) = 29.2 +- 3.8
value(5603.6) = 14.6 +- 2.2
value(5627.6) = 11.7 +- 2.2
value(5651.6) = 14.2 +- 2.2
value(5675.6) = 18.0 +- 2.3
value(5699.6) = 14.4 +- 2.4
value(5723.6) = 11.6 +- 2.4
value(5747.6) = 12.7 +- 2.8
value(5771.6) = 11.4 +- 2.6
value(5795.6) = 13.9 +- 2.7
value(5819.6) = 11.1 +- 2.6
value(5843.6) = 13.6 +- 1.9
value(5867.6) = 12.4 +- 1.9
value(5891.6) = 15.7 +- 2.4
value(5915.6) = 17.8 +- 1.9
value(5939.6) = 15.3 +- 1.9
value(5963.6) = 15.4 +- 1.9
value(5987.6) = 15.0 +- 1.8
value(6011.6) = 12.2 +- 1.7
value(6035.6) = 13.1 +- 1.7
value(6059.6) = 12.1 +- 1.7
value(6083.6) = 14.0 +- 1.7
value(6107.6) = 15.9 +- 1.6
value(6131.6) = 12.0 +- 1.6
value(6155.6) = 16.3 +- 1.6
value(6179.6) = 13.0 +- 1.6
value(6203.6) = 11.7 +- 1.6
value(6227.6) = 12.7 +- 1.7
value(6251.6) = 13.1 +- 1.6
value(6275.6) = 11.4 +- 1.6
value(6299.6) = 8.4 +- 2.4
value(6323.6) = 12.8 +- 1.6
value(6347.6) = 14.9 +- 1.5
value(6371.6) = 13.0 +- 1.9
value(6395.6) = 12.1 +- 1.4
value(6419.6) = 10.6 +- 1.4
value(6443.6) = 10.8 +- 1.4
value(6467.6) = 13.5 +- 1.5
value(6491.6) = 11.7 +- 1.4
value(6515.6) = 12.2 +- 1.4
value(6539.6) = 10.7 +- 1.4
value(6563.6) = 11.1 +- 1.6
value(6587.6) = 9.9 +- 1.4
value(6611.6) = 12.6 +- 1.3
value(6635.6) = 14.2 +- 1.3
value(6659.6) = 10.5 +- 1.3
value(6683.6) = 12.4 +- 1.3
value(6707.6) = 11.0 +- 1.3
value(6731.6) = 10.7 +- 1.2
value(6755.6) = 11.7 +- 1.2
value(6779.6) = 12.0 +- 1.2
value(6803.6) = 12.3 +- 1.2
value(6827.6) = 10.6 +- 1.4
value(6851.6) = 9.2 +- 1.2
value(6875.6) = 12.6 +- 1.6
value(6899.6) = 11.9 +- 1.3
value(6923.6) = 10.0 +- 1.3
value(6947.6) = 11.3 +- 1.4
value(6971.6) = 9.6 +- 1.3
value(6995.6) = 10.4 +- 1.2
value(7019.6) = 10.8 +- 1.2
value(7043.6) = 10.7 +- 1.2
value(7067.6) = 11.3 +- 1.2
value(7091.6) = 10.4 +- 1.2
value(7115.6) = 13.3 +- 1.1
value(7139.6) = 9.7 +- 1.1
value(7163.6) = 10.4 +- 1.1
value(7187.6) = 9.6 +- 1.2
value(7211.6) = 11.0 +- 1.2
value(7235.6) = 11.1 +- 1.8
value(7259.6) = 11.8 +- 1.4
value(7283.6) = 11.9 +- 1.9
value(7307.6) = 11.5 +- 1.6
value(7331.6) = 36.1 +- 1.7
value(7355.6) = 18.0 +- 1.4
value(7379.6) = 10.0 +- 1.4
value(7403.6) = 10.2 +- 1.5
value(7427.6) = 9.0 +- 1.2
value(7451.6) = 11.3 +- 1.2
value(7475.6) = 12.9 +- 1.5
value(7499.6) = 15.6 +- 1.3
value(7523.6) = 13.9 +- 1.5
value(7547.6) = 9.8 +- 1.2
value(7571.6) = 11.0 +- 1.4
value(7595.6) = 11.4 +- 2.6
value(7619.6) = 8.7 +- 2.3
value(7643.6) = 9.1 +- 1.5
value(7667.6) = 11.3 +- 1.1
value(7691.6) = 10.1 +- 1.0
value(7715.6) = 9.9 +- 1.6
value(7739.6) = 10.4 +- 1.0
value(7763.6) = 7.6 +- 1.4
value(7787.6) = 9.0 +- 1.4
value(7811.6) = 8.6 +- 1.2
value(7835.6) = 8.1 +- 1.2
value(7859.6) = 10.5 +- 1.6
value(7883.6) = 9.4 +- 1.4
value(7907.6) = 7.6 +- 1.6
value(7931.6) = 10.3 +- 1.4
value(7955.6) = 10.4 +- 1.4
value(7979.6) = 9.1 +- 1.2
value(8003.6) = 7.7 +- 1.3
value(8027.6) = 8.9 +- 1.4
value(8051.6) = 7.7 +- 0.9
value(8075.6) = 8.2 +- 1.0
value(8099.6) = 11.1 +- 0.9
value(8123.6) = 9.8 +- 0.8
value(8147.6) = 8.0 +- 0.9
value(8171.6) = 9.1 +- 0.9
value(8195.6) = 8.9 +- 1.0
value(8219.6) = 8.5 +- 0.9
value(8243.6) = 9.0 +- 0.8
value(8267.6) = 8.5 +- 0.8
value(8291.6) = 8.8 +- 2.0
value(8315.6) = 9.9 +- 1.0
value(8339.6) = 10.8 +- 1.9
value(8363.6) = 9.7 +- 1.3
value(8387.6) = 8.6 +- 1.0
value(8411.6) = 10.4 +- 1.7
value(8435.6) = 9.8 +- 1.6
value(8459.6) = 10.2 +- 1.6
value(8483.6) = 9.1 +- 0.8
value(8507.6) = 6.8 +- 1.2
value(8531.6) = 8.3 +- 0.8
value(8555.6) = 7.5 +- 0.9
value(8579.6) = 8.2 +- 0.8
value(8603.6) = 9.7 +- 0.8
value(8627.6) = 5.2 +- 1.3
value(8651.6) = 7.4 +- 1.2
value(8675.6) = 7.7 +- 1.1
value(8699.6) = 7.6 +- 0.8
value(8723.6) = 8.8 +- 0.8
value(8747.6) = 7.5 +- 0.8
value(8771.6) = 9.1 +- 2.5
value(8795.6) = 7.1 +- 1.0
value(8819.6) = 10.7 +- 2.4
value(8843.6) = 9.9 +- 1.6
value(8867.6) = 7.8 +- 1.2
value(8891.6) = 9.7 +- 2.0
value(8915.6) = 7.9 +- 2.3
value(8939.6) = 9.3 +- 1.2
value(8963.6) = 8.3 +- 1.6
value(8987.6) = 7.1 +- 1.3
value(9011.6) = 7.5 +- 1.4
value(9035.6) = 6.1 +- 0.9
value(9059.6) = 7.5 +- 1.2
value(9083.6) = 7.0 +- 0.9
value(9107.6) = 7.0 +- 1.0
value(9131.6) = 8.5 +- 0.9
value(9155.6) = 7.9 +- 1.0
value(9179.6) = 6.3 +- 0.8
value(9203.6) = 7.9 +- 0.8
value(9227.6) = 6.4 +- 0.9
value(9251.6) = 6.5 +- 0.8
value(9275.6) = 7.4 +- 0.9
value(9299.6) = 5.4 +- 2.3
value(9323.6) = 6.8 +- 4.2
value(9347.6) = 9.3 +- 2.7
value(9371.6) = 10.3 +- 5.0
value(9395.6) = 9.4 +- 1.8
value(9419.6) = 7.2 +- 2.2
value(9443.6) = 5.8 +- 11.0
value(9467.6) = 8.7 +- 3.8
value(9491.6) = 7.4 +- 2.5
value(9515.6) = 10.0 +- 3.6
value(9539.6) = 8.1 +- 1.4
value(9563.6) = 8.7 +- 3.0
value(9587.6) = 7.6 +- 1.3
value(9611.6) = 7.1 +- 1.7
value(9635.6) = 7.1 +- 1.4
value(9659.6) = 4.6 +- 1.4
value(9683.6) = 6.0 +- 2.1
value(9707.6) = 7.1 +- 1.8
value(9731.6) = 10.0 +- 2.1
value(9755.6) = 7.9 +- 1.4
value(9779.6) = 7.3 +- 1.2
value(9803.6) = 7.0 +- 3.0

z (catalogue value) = 0.116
